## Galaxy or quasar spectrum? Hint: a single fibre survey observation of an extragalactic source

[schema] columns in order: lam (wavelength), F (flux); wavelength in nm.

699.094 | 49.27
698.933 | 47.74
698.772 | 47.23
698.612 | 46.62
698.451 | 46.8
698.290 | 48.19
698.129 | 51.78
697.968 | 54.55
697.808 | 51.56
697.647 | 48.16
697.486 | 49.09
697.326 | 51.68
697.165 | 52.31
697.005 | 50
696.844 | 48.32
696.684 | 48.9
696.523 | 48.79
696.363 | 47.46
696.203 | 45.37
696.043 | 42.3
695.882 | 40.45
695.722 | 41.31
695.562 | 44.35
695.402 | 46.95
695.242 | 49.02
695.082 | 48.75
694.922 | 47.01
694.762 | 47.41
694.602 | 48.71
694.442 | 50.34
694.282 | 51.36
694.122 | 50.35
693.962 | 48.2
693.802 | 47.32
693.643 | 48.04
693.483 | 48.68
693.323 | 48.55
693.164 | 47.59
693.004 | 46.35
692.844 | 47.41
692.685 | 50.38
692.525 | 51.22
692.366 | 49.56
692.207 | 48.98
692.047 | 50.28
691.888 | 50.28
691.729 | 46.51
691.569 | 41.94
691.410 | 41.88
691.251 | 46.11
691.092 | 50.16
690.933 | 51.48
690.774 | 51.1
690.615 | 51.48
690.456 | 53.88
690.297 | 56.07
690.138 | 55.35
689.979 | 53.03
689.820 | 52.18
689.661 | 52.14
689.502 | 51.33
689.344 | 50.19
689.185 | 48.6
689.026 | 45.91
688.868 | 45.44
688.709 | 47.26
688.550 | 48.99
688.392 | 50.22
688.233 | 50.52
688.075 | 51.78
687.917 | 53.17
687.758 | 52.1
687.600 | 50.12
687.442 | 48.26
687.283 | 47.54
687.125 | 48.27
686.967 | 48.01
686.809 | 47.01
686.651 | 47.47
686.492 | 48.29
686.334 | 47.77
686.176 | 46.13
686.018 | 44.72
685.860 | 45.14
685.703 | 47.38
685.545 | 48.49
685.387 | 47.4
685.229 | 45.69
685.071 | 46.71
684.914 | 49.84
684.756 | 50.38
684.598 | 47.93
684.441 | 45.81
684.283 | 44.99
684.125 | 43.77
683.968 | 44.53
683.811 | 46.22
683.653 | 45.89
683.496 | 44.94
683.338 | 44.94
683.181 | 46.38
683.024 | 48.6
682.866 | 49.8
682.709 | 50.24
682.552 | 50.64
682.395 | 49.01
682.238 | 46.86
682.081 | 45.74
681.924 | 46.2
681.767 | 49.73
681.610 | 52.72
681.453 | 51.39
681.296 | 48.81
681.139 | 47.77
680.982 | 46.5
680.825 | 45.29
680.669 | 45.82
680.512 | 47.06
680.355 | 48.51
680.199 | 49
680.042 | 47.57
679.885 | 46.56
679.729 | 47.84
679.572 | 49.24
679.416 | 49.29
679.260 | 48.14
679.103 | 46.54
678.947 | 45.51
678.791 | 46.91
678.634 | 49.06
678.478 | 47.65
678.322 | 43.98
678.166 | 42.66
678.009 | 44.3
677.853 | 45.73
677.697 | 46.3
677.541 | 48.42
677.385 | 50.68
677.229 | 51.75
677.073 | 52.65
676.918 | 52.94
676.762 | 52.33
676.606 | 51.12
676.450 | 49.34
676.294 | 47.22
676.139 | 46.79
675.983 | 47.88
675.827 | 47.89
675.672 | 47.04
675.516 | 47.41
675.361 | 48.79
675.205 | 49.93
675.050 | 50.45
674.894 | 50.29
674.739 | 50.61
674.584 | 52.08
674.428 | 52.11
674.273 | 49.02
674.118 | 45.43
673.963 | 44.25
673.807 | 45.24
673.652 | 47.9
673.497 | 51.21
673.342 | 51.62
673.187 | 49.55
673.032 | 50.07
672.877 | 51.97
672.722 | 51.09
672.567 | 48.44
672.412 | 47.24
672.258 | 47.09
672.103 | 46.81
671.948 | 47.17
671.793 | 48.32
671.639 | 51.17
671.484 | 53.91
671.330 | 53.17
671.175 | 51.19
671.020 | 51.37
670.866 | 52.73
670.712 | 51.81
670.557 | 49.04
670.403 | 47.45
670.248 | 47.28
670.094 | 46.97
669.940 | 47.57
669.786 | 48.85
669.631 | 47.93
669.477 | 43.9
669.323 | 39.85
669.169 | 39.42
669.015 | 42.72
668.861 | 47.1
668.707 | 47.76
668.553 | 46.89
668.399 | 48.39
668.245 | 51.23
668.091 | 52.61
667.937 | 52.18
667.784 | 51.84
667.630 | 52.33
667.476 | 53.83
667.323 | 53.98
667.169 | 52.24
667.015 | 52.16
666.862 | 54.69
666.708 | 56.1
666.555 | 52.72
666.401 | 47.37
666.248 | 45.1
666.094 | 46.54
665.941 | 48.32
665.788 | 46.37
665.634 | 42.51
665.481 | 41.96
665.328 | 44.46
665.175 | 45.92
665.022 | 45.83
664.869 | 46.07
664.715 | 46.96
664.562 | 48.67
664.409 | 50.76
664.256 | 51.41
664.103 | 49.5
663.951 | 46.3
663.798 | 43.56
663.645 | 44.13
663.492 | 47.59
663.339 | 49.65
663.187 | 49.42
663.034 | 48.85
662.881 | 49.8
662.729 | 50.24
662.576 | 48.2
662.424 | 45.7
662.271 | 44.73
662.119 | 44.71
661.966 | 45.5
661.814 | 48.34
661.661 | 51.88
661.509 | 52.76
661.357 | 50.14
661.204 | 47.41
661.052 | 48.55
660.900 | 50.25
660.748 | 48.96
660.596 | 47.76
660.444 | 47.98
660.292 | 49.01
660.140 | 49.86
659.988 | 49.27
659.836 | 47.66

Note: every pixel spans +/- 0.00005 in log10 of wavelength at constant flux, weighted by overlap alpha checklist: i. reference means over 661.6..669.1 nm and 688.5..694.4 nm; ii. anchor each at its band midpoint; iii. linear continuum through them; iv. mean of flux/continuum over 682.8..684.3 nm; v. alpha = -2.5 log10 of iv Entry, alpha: 0.070 mag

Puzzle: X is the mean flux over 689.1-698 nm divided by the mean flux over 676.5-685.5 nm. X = 1.02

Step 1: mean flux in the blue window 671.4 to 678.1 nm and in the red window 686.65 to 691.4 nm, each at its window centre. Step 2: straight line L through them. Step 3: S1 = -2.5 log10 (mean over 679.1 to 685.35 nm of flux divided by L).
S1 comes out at 0.05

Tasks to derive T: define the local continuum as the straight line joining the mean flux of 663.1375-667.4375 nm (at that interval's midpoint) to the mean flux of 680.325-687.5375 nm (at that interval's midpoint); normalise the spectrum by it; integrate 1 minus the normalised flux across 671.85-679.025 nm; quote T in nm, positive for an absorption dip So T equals -0.114 nm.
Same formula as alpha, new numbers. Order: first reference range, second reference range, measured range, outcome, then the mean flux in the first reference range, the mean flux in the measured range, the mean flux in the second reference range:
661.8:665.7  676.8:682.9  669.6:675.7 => -0.04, 46.9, 49.3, 48.1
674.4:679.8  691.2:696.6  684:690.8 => -0.03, 48.6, 49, 47.3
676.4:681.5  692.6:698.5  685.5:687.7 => 0.01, 48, 47.5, 48.2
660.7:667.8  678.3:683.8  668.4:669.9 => 0.07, 48.6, 45.2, 47.7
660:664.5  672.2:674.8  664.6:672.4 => 0.01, 48.4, 48.6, 49.1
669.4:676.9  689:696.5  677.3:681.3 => 0.04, 49.2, 47.1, 48.6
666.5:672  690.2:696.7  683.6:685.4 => 0.05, 49.7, 46.6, 48.1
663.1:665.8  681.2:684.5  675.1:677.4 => -0.05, 46.7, 49.6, 47.5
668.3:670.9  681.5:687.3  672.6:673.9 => -0.06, 46.7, 49.7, 47.4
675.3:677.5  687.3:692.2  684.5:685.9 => 0.05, 49.6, 47.7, 49.9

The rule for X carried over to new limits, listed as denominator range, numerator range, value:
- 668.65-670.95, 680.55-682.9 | 1.04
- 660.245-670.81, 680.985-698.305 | 1.00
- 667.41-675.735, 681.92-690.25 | 0.99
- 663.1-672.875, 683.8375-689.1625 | 0.98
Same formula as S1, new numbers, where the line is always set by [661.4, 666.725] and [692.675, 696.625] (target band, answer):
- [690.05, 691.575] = -0.07 mag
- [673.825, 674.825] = -0.03 mag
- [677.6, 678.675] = 0.04 mag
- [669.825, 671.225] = -0.04 mag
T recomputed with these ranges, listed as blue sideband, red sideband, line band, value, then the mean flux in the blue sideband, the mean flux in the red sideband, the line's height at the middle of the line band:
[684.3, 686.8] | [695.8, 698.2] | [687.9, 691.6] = -0.18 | 47.2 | 48.7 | 47.8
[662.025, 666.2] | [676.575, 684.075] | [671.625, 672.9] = -0.03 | 46.9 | 47.9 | 47.4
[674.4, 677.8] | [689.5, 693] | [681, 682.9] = 0.03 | 49.7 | 50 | 49.8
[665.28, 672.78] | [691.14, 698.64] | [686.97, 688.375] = -0.05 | 48.8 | 48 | 48.3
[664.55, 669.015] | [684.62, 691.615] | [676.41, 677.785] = -0.05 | 48.9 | 49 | 49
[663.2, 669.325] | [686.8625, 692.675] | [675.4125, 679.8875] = 0.09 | 48.3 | 49.8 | 49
